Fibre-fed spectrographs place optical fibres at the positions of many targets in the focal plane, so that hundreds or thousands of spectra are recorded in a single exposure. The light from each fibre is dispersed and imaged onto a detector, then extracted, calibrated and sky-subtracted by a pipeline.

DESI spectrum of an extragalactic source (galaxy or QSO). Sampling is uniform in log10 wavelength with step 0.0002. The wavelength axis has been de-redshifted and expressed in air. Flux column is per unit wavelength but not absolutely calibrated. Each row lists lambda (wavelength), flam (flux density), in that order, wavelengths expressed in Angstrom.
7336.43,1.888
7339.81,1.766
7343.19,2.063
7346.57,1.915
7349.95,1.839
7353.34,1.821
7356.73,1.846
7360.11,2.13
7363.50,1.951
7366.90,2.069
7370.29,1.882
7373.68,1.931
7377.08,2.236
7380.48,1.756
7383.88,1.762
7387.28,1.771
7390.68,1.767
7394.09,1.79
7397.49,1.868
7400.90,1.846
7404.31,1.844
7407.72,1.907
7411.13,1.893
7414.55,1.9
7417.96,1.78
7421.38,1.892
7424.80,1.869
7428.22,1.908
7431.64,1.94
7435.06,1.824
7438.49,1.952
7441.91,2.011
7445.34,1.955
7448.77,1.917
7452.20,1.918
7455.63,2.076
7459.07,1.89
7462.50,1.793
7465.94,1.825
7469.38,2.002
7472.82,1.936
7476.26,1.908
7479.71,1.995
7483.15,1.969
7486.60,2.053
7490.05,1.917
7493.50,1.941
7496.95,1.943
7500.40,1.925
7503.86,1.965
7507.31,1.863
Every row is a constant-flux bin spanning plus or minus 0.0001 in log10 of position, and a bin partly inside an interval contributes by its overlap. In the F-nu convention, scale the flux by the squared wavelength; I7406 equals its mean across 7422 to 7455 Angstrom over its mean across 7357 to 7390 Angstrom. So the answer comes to 1.01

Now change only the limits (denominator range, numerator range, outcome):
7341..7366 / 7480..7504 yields 1.05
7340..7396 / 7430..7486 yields 1.04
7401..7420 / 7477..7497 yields 1.08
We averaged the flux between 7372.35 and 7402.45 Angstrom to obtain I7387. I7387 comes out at 1.86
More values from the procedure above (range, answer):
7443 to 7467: 1.92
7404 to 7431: 1.88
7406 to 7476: 1.91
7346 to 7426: 1.89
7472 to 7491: 1.97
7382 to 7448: 1.87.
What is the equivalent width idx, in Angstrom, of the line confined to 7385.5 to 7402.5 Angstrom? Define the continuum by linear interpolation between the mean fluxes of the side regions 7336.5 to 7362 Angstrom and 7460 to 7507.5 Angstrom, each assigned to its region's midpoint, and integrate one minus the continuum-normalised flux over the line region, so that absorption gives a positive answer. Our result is 0.98 Angstrom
